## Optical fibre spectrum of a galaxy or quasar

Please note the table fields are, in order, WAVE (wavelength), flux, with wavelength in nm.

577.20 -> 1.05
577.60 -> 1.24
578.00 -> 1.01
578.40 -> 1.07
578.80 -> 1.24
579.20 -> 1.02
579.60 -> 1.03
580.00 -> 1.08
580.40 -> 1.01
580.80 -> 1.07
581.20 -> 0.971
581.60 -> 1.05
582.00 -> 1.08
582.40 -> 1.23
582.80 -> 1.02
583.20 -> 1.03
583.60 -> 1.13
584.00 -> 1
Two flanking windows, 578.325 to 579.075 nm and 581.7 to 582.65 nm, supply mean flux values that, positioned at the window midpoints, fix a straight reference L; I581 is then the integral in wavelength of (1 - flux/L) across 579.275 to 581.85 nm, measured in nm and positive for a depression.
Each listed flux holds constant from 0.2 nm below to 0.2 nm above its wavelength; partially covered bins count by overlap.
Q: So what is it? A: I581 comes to 0.25 nm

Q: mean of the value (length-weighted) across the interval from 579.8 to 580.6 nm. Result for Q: 1.05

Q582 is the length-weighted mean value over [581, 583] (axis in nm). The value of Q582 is 1.07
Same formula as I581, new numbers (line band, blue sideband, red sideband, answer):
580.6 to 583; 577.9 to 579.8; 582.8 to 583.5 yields -0.04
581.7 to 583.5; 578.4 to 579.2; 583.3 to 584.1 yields -0.01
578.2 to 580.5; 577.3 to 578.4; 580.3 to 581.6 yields -0.02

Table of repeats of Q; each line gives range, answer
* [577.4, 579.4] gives 1.12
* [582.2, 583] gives 1.12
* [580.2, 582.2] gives 1.04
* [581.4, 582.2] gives 1.07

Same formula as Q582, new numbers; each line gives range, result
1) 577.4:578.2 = 1.13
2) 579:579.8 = 1.02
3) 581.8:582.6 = 1.16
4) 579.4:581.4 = 1.03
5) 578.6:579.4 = 1.13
